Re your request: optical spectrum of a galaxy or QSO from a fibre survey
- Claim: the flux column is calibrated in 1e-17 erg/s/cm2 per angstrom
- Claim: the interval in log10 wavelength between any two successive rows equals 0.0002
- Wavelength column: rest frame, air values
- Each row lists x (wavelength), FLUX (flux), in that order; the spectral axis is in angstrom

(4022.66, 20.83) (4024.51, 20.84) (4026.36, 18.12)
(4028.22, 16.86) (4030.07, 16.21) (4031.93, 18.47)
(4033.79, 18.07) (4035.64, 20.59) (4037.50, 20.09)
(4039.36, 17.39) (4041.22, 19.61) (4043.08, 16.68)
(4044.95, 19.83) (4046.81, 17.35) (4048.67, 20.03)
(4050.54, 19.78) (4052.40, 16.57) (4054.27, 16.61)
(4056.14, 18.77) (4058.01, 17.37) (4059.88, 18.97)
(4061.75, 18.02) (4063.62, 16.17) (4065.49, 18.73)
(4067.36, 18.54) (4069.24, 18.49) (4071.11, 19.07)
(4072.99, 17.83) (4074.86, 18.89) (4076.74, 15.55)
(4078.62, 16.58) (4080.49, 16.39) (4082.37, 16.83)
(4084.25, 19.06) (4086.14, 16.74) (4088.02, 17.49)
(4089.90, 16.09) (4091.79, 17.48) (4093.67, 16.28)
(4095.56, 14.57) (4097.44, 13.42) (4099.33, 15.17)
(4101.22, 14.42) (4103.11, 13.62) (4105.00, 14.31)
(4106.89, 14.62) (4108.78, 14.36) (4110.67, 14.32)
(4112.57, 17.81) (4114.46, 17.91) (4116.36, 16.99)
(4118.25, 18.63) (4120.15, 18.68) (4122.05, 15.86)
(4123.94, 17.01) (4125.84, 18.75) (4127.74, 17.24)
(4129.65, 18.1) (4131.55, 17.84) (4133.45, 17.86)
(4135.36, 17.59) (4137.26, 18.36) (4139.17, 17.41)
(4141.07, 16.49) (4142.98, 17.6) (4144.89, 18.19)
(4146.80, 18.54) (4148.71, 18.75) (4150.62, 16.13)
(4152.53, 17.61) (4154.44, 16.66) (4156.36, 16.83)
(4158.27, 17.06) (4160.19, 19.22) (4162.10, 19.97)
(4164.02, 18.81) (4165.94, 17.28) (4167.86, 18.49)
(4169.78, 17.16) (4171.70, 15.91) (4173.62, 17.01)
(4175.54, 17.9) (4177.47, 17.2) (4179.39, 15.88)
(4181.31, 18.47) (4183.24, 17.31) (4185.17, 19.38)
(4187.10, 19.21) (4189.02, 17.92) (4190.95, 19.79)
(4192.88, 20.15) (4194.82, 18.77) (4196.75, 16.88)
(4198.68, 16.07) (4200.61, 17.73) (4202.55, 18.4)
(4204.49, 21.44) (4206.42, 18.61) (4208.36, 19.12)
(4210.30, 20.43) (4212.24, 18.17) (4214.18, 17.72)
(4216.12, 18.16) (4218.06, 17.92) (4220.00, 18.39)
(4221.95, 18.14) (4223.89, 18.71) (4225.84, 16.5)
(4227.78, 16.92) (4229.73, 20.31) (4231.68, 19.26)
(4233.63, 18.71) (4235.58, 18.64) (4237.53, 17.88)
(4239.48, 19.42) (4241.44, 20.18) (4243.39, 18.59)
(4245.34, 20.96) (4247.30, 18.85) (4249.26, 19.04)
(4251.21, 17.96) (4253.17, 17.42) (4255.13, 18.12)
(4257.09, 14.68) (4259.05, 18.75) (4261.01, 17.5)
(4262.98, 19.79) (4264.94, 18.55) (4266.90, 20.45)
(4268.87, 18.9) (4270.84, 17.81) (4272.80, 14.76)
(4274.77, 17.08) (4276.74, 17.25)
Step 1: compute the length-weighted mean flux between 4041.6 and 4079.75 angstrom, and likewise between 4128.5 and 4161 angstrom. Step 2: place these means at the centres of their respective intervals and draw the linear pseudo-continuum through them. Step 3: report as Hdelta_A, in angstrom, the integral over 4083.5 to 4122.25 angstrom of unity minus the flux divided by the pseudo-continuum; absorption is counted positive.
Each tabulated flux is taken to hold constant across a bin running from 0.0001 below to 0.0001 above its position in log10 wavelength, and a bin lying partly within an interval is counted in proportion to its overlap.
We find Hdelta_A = 3.8 angstrom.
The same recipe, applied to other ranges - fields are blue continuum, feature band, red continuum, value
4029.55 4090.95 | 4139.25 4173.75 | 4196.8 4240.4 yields 1.14 angstrom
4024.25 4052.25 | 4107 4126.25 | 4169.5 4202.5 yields 1.37 angstrom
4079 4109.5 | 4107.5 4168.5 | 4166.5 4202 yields -2.94 angstrom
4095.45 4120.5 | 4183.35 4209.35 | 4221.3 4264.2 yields -1.79 angstrom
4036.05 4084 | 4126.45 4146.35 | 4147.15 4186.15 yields 0.07 angstrom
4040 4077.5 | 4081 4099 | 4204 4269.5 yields 1.81 angstrom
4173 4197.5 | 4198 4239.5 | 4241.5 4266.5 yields -0.37 angstrom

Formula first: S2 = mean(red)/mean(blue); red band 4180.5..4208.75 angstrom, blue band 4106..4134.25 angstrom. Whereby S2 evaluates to 1.1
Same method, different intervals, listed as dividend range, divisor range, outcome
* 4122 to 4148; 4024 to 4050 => 0.95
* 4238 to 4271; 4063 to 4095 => 1.07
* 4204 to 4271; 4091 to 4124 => 1.18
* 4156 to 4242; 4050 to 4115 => 1.09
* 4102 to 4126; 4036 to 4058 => 0.88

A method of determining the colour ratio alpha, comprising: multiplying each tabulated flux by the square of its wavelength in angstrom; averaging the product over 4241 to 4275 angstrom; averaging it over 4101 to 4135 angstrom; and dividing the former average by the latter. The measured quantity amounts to 1.2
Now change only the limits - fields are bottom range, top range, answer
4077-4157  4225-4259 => 1.17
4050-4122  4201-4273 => 1.18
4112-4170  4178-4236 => 1.07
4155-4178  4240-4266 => 1.09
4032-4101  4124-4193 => 1.06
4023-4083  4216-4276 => 1.11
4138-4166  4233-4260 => 1.09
